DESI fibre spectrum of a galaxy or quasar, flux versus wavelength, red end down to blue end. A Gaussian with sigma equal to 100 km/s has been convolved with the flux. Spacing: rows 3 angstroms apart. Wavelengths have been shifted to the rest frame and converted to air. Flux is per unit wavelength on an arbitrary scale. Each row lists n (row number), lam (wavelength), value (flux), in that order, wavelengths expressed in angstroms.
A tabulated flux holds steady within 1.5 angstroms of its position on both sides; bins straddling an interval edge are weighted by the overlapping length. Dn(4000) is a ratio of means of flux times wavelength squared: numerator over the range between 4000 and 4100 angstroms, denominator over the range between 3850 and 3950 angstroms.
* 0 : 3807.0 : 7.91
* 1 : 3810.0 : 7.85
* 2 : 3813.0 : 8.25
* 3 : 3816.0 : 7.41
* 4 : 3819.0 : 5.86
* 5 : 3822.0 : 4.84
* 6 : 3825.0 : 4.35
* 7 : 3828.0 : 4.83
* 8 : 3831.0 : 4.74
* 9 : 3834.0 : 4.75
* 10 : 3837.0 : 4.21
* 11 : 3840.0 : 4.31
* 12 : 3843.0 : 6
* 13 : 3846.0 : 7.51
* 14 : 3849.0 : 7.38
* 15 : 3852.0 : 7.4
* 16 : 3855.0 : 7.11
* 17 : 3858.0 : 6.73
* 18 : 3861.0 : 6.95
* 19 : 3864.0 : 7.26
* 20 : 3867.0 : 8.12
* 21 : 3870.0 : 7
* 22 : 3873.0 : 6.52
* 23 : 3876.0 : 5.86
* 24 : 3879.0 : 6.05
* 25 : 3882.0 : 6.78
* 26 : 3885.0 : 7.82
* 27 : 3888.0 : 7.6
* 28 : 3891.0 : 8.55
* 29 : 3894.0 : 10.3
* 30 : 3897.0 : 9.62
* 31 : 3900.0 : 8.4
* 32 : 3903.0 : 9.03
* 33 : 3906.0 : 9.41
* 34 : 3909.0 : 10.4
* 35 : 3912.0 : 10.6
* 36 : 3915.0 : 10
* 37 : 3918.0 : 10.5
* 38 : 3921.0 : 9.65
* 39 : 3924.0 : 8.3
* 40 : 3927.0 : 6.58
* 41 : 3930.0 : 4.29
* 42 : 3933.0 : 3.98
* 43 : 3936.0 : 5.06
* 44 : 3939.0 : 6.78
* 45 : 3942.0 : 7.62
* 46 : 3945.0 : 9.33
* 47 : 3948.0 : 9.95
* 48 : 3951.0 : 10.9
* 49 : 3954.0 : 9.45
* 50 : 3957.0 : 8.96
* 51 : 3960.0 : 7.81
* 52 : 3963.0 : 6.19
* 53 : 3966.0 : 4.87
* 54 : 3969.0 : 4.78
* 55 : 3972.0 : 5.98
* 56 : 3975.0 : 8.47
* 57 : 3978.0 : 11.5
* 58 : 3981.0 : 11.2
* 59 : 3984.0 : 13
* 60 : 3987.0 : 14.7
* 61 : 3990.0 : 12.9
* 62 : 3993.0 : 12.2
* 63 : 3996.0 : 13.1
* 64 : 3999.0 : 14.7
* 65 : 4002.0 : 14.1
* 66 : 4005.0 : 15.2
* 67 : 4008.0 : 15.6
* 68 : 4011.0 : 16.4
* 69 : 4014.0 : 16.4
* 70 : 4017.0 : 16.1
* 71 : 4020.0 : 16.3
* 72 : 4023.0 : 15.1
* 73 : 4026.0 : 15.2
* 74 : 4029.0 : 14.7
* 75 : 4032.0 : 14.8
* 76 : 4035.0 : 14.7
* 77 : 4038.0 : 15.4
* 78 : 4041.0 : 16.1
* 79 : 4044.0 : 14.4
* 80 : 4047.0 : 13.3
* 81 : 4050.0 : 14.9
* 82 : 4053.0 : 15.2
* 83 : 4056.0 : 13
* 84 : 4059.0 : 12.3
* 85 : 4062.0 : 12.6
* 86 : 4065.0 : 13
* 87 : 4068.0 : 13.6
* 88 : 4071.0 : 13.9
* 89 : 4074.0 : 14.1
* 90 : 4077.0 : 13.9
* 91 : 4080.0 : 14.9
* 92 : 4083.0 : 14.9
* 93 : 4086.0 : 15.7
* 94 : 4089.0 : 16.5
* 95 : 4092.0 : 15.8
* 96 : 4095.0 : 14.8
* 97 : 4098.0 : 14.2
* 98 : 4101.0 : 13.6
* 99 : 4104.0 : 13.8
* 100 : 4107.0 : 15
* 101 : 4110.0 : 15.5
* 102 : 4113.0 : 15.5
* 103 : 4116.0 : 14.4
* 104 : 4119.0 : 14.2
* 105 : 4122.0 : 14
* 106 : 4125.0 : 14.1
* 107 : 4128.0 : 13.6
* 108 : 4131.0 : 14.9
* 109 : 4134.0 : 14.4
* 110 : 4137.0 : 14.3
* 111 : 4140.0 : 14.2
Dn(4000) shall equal 2.02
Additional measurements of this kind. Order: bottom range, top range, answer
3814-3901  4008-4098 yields 2.43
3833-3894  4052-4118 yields 2.36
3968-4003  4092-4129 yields 1.34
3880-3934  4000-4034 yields 1.93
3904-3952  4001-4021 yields 1.98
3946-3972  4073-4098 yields 2.06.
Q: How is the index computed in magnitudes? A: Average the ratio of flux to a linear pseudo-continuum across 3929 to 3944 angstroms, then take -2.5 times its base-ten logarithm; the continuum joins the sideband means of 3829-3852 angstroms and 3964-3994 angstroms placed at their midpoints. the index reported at 0.444 mag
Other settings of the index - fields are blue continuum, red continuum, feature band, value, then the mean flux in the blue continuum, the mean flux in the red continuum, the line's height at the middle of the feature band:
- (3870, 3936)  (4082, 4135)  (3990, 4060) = -0.23 mag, 8.01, 14.7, 12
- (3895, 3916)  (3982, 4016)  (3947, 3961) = 0.27 mag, 9.64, 14.4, 12.1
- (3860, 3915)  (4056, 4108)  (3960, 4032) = -0.07 mag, 8.19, 14.2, 11.6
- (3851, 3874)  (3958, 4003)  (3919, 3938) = 0.35 mag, 7.14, 10.3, 8.91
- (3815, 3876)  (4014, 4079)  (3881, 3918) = -0.09 mag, 6.15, 14.5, 8.38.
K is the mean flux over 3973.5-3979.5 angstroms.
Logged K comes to 9.99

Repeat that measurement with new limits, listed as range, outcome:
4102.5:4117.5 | 14.8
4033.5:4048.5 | 14.8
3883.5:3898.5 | 8.78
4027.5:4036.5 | 14.7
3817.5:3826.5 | 5.02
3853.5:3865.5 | 7.01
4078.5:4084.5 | 14.9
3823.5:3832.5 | 4.64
